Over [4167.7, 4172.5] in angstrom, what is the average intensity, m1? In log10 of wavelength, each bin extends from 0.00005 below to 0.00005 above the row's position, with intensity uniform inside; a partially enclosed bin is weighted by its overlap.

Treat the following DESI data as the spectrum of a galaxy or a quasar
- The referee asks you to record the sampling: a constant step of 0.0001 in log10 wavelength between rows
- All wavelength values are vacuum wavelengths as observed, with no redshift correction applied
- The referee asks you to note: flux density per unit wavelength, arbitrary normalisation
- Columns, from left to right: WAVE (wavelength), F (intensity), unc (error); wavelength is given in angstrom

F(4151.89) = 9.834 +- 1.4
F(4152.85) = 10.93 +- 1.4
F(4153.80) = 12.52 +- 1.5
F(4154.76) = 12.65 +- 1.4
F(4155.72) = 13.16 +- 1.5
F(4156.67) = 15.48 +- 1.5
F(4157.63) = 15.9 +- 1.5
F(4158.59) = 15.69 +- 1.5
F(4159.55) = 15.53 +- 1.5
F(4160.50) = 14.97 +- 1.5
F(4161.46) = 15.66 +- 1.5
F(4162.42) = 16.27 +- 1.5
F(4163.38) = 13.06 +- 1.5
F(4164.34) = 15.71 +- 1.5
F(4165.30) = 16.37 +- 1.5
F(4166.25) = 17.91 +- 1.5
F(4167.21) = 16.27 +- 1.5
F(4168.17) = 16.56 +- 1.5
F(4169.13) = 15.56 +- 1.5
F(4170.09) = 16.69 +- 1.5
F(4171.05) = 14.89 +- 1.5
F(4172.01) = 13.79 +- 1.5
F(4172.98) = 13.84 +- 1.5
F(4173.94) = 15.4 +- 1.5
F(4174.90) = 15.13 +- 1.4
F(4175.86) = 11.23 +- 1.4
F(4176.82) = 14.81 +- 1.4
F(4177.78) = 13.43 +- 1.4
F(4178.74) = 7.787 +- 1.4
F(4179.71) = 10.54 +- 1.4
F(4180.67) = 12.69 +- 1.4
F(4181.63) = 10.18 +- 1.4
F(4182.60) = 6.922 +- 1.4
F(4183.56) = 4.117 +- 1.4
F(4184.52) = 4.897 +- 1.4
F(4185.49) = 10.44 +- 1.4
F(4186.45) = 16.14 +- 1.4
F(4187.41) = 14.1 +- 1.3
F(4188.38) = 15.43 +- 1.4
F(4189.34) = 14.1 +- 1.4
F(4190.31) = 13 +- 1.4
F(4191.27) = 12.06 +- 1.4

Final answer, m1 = 15.5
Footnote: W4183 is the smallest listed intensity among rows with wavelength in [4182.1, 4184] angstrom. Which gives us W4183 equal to 4.117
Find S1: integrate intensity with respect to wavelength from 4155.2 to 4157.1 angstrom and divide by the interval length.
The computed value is 14.3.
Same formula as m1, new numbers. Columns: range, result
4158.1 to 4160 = 15.6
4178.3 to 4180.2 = 9.19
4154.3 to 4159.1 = 14.6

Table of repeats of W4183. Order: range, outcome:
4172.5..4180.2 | 7.787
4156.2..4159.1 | 15.48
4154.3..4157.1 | 12.65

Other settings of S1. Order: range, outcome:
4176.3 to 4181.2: 11.8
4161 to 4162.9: 15.9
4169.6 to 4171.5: 15.8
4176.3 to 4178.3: 14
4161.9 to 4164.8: 15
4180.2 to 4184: 8.51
